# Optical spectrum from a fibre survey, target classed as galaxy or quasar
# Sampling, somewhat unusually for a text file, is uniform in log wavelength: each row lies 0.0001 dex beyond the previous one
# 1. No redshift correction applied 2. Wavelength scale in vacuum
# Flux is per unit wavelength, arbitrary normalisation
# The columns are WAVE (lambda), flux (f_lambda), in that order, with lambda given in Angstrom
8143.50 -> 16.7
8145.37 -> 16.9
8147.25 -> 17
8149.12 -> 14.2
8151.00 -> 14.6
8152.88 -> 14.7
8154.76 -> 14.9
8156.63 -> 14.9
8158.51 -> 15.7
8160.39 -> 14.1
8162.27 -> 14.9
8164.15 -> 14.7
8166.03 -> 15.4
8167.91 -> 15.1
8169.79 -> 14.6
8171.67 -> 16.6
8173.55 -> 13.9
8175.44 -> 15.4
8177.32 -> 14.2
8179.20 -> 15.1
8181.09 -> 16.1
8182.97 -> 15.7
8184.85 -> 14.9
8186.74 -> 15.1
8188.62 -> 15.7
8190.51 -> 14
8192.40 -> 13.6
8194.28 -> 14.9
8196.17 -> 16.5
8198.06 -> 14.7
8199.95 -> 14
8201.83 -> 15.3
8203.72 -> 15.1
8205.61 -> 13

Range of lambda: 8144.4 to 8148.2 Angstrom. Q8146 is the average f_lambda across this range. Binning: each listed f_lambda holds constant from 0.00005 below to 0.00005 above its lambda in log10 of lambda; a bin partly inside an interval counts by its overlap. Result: 17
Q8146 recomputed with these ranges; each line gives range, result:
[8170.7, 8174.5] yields 15.2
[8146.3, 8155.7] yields 15.1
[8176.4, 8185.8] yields 15.2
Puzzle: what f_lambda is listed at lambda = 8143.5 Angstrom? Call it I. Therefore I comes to 16.7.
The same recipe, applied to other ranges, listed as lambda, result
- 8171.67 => 16.6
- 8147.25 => 17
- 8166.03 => 15.4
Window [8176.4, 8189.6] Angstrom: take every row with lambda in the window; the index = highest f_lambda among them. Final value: 16.1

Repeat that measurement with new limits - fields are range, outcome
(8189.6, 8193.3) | 14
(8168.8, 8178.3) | 16.6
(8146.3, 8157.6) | 17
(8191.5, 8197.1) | 16.5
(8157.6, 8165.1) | 15.7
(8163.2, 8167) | 15.4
